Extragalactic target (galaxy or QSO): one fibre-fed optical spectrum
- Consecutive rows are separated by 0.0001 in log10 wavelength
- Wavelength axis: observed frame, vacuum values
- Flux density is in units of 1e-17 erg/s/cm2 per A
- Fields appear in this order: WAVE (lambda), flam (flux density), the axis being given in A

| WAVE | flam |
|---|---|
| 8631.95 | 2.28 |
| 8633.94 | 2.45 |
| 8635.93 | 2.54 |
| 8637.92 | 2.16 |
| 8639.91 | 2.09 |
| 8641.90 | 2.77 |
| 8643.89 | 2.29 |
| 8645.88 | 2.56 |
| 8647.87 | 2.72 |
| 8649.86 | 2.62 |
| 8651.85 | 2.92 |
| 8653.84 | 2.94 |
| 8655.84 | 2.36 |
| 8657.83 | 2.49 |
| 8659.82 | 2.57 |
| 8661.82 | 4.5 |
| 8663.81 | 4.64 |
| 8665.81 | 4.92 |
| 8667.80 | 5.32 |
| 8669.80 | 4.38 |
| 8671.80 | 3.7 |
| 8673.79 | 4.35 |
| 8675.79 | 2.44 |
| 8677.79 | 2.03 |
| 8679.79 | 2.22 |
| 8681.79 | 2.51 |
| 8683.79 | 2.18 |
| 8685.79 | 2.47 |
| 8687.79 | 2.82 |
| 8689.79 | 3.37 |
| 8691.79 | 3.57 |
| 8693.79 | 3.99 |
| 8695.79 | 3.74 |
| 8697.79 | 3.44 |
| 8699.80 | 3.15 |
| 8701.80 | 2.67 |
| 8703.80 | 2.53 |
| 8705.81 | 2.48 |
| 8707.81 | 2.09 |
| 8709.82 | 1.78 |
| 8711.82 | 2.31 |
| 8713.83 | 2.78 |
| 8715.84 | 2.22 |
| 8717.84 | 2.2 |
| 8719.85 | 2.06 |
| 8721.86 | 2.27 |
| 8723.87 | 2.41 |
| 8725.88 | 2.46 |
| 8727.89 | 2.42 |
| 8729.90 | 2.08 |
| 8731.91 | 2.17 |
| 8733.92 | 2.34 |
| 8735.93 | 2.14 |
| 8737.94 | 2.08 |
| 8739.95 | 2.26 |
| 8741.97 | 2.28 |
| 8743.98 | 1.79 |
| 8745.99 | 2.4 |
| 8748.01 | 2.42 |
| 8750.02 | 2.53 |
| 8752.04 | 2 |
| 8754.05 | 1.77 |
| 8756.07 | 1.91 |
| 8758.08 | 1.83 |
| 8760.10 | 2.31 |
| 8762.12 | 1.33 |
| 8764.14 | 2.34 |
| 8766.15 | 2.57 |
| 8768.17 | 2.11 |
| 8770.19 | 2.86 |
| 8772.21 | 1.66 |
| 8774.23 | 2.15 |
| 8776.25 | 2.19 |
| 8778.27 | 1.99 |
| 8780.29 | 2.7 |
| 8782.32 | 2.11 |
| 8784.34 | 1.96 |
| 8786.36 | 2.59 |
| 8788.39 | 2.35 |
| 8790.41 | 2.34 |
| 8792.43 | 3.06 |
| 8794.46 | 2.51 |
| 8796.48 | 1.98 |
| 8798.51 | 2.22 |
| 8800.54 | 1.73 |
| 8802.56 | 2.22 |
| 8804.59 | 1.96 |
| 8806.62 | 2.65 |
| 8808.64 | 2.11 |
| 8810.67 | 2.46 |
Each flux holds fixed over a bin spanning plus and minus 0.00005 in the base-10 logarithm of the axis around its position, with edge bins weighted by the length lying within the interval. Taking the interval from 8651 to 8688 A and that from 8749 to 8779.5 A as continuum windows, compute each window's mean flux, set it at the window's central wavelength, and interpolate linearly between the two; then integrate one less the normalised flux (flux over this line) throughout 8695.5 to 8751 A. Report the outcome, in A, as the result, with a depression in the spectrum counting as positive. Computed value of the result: 4.6 A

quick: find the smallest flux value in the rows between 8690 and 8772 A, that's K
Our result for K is 1.33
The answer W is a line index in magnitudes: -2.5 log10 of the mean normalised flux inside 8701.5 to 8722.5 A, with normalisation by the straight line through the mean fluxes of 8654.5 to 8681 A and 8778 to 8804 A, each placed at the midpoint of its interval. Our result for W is 0.32 mag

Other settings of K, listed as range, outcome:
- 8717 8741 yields 2.06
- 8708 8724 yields 1.78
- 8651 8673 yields 2.36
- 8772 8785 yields 1.66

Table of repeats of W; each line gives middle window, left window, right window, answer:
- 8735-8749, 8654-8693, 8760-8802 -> 0.19 mag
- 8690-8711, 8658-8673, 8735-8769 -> 0.15 mag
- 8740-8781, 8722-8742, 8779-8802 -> 0.07 mag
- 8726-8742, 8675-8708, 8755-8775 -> 0.08 mag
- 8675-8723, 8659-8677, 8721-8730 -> 0.18 mag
